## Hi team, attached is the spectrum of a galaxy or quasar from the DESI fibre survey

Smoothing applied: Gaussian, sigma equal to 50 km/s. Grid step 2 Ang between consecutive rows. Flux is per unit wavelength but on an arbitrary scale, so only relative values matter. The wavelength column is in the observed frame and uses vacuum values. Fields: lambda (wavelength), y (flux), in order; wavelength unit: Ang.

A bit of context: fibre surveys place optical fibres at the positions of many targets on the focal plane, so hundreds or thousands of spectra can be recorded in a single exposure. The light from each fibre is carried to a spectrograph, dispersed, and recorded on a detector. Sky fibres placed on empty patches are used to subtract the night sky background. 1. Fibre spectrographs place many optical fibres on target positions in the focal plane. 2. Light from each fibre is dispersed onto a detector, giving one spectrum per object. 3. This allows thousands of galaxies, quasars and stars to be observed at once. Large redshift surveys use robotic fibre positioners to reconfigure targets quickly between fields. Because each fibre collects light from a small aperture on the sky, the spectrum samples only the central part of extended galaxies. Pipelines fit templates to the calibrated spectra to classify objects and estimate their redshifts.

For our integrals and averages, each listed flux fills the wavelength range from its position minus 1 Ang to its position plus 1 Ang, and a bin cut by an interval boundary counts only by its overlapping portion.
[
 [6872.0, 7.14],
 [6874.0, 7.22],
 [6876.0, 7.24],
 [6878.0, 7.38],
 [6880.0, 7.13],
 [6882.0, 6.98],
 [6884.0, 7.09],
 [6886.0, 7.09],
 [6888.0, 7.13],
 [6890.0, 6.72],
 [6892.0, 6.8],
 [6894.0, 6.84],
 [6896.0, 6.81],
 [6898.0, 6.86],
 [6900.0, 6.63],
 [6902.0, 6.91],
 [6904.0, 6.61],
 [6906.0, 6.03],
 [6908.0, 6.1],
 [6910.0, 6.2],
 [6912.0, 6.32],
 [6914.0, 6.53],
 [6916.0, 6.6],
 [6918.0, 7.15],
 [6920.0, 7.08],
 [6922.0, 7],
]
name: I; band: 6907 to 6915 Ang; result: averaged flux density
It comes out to 6.29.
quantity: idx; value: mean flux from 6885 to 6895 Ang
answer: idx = 6.92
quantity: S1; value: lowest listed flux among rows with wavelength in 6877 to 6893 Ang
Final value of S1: 6.72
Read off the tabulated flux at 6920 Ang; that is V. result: 7.08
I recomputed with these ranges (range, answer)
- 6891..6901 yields 6.79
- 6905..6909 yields 6.06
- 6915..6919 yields 6.88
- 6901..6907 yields 6.52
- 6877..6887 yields 7.13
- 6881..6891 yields 7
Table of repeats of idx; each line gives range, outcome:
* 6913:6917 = 6.56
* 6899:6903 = 6.77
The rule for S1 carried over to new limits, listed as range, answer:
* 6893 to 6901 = 6.63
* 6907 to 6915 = 6.1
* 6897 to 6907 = 6.03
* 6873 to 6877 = 7.22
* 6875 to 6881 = 7.13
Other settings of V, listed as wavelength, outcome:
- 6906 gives 6.03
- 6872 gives 7.14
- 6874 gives 7.22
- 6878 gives 7.38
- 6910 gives 6.2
